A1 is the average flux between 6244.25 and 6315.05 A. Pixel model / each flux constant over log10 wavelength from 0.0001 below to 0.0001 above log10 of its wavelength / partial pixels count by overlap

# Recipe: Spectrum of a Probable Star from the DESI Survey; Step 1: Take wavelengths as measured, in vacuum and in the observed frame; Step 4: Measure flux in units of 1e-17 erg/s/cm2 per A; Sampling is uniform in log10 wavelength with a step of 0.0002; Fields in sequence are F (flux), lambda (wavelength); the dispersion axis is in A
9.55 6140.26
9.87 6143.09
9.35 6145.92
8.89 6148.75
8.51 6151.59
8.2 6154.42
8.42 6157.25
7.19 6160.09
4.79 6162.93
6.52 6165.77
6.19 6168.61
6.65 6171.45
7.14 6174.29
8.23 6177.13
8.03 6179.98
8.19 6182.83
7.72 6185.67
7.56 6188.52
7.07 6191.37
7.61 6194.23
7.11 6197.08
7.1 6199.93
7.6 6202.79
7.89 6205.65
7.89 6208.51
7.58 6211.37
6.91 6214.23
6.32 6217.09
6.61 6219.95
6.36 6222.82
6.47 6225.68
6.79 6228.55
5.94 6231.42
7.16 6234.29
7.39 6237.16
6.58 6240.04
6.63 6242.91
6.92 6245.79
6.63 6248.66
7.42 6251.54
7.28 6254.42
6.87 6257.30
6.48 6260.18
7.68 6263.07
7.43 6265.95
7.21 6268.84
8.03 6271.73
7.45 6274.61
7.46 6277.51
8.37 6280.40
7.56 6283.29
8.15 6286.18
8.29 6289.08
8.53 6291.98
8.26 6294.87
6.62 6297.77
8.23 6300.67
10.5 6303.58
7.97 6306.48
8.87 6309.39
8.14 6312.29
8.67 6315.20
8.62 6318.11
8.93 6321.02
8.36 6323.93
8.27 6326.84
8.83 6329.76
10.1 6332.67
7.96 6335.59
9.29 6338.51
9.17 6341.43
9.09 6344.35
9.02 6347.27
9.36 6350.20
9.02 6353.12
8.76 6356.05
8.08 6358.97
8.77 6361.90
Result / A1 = 7.78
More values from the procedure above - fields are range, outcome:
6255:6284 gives 7.45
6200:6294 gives 7.25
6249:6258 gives 7.15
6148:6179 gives 7.31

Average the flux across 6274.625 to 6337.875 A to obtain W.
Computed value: 8.4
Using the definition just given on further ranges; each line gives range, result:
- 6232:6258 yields 6.96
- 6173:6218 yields 7.51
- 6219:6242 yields 6.66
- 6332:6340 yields 9.01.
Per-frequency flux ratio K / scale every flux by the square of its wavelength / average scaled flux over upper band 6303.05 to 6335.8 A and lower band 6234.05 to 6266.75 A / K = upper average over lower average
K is 1.27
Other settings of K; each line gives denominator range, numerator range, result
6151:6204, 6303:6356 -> 1.27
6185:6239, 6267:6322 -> 1.19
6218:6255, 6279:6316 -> 1.25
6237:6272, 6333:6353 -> 1.31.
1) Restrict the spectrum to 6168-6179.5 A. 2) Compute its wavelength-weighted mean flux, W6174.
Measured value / 7.2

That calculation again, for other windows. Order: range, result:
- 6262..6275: 7.57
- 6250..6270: 7.19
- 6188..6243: 7.03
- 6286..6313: 8.37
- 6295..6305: 8.41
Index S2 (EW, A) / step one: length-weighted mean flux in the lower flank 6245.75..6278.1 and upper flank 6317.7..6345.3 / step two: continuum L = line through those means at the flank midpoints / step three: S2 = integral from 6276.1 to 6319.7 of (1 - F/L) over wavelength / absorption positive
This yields -1.1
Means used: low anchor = 7.25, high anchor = 8.87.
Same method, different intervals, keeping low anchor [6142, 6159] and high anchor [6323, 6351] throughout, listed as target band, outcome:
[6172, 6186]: 1.65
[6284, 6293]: 0.67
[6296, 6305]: 0.49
